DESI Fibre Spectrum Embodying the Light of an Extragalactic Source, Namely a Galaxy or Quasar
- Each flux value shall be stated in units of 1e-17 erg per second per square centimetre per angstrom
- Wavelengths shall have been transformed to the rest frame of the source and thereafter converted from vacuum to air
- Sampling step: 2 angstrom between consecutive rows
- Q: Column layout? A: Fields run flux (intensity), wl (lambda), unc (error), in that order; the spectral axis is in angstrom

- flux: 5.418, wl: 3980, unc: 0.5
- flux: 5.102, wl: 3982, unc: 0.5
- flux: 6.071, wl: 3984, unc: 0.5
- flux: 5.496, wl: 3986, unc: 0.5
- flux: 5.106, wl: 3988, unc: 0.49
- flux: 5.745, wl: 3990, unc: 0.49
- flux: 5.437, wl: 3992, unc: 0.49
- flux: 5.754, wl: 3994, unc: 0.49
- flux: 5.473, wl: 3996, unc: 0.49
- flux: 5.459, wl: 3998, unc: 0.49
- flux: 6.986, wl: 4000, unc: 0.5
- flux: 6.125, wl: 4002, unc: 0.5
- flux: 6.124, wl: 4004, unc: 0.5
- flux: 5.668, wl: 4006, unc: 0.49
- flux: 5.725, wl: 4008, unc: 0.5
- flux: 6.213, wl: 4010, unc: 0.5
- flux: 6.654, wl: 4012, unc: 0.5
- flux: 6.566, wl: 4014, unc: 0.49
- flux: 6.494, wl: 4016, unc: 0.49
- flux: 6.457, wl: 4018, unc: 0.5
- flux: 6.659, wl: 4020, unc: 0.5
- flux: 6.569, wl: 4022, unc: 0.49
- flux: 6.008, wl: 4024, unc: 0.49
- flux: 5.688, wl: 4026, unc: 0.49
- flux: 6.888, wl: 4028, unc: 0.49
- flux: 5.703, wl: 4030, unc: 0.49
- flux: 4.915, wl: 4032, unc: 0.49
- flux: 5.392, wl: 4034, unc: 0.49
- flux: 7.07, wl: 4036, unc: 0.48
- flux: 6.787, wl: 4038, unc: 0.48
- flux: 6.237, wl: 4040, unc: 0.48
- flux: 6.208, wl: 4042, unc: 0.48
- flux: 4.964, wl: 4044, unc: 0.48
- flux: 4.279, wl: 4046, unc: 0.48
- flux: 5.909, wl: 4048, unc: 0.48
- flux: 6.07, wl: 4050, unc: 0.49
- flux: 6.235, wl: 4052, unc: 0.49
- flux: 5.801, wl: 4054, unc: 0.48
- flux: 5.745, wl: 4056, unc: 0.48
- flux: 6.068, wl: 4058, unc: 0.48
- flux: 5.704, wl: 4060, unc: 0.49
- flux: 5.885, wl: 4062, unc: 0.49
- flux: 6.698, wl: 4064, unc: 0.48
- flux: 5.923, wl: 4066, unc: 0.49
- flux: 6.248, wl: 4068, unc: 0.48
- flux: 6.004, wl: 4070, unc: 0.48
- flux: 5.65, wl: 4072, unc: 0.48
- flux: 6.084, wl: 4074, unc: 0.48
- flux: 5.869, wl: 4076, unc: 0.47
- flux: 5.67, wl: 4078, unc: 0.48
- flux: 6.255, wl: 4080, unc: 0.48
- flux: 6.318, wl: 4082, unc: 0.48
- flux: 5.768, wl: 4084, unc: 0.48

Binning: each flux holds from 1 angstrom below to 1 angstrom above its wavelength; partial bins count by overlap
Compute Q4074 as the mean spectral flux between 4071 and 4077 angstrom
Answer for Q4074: 5.87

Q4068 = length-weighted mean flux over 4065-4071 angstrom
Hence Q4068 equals 6.06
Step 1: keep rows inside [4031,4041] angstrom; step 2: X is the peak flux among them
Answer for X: 7.07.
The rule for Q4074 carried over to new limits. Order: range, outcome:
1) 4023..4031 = 6.07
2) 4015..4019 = 6.48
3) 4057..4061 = 5.89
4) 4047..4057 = 5.95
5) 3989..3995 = 5.65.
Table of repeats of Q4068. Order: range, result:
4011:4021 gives 6.57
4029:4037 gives 5.77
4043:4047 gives 4.62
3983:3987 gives 5.78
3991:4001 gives 5.82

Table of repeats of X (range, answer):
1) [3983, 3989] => 6.071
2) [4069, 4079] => 6.084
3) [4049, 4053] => 6.235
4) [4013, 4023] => 6.659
